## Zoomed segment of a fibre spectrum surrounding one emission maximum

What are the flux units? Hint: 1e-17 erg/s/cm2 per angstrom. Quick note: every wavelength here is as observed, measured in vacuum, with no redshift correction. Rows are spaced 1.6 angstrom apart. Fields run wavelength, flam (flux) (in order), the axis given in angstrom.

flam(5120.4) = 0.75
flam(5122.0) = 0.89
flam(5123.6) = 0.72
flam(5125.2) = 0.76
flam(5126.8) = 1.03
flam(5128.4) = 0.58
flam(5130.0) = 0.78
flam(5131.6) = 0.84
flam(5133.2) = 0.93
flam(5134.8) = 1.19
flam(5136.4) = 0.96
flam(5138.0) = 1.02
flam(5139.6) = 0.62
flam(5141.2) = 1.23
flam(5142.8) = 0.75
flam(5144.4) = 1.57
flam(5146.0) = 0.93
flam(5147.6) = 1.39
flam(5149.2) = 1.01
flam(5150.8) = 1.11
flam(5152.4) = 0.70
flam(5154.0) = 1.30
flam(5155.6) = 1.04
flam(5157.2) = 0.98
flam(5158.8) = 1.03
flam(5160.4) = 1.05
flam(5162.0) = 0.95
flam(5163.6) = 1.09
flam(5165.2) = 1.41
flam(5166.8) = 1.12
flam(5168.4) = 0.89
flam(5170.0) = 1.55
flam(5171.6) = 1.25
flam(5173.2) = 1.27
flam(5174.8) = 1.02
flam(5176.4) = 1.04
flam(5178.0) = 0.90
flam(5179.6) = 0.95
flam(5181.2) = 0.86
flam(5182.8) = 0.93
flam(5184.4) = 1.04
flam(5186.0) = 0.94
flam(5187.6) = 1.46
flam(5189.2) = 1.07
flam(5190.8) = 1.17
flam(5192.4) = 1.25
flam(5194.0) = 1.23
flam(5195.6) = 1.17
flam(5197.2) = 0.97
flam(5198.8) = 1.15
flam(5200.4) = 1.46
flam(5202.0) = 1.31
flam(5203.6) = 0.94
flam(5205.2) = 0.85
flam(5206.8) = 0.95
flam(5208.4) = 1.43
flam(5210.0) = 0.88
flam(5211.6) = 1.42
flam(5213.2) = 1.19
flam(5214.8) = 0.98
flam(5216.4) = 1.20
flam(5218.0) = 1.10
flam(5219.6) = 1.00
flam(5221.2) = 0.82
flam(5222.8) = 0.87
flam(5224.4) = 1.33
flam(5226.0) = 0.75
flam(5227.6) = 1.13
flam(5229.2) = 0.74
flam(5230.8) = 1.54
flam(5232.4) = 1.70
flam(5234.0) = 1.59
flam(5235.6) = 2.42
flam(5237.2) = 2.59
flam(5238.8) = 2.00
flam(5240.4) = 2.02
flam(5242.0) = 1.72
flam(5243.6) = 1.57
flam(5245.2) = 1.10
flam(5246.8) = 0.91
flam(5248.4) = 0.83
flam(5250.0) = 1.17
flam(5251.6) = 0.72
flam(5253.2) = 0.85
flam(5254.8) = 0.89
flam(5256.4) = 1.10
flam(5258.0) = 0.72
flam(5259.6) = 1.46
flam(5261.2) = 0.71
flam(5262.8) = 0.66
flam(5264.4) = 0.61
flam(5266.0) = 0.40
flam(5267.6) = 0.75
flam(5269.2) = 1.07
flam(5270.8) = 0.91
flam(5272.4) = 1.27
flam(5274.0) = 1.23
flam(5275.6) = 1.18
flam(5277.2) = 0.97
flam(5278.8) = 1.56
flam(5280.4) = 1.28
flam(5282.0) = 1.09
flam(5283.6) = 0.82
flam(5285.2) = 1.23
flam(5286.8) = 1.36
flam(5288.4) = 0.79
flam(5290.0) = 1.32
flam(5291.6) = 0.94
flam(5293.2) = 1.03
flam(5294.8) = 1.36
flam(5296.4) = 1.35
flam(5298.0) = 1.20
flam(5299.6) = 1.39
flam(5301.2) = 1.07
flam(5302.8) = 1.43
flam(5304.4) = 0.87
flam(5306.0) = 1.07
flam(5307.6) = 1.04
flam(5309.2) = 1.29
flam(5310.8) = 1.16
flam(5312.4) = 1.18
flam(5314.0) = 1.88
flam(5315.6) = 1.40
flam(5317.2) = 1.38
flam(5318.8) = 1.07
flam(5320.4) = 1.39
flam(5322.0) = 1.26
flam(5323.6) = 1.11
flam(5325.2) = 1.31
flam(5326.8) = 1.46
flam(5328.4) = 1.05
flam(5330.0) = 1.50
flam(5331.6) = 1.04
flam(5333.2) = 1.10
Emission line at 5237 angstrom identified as [O II]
